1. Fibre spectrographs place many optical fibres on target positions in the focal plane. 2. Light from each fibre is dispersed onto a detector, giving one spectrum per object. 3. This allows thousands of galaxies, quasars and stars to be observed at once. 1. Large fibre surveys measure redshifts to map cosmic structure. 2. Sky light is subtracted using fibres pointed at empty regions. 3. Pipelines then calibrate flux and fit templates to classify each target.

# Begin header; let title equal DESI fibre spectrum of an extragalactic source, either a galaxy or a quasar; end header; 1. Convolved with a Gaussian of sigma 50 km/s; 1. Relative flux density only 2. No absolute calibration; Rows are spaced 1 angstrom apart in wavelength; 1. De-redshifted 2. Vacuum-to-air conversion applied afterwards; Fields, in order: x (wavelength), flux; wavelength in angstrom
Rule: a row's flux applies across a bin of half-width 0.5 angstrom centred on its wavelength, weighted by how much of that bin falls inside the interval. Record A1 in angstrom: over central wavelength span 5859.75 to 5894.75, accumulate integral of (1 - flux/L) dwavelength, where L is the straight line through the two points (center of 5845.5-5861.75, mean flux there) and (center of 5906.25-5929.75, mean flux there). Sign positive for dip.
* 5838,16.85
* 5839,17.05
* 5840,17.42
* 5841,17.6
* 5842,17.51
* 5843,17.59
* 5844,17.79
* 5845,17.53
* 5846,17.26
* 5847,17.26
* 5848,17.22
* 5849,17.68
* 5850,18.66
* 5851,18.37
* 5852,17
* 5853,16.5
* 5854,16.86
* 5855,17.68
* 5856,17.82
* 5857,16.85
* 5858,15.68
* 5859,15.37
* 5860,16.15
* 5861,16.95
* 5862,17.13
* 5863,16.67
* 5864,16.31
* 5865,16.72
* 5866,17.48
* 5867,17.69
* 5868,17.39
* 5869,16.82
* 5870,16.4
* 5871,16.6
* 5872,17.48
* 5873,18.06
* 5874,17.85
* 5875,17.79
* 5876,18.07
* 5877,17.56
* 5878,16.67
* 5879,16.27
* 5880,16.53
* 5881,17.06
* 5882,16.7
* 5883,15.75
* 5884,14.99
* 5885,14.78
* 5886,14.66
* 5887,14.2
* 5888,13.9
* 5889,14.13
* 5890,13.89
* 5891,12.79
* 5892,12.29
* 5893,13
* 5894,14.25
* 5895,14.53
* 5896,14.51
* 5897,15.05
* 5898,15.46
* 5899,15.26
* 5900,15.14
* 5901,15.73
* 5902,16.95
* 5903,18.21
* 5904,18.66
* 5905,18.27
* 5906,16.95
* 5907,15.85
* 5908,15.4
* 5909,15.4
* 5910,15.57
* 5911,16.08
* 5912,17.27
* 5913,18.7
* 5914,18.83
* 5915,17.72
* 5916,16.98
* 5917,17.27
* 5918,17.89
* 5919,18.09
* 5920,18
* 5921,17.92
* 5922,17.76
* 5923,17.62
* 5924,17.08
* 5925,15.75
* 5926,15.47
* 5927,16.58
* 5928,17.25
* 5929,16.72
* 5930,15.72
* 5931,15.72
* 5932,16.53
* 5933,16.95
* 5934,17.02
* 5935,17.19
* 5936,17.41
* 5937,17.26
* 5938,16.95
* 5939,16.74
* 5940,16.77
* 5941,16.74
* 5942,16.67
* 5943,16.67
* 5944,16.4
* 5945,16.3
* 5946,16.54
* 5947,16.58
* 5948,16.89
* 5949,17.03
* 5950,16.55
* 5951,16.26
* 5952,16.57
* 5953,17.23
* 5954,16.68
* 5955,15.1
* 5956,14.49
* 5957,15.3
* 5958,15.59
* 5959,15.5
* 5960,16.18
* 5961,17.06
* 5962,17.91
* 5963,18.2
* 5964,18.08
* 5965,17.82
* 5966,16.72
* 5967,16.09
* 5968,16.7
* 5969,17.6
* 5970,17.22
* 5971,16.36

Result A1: 2.1 angstrom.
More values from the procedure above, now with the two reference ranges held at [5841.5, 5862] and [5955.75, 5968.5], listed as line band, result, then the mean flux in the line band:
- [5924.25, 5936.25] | 0.2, 16.5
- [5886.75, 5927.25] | 1.9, 16.1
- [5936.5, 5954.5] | 0.0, 16.7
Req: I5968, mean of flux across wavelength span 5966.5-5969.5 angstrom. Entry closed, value 16.8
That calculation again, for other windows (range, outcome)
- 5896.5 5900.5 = 15.2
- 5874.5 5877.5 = 17.8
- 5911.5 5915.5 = 18.1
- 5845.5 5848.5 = 17.2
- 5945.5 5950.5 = 16.7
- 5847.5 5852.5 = 17.8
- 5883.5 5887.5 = 14.7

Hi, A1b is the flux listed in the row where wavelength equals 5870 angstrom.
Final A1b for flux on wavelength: 16.4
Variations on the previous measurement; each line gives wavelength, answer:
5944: 16.4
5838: 16.85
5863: 16.67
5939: 16.74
